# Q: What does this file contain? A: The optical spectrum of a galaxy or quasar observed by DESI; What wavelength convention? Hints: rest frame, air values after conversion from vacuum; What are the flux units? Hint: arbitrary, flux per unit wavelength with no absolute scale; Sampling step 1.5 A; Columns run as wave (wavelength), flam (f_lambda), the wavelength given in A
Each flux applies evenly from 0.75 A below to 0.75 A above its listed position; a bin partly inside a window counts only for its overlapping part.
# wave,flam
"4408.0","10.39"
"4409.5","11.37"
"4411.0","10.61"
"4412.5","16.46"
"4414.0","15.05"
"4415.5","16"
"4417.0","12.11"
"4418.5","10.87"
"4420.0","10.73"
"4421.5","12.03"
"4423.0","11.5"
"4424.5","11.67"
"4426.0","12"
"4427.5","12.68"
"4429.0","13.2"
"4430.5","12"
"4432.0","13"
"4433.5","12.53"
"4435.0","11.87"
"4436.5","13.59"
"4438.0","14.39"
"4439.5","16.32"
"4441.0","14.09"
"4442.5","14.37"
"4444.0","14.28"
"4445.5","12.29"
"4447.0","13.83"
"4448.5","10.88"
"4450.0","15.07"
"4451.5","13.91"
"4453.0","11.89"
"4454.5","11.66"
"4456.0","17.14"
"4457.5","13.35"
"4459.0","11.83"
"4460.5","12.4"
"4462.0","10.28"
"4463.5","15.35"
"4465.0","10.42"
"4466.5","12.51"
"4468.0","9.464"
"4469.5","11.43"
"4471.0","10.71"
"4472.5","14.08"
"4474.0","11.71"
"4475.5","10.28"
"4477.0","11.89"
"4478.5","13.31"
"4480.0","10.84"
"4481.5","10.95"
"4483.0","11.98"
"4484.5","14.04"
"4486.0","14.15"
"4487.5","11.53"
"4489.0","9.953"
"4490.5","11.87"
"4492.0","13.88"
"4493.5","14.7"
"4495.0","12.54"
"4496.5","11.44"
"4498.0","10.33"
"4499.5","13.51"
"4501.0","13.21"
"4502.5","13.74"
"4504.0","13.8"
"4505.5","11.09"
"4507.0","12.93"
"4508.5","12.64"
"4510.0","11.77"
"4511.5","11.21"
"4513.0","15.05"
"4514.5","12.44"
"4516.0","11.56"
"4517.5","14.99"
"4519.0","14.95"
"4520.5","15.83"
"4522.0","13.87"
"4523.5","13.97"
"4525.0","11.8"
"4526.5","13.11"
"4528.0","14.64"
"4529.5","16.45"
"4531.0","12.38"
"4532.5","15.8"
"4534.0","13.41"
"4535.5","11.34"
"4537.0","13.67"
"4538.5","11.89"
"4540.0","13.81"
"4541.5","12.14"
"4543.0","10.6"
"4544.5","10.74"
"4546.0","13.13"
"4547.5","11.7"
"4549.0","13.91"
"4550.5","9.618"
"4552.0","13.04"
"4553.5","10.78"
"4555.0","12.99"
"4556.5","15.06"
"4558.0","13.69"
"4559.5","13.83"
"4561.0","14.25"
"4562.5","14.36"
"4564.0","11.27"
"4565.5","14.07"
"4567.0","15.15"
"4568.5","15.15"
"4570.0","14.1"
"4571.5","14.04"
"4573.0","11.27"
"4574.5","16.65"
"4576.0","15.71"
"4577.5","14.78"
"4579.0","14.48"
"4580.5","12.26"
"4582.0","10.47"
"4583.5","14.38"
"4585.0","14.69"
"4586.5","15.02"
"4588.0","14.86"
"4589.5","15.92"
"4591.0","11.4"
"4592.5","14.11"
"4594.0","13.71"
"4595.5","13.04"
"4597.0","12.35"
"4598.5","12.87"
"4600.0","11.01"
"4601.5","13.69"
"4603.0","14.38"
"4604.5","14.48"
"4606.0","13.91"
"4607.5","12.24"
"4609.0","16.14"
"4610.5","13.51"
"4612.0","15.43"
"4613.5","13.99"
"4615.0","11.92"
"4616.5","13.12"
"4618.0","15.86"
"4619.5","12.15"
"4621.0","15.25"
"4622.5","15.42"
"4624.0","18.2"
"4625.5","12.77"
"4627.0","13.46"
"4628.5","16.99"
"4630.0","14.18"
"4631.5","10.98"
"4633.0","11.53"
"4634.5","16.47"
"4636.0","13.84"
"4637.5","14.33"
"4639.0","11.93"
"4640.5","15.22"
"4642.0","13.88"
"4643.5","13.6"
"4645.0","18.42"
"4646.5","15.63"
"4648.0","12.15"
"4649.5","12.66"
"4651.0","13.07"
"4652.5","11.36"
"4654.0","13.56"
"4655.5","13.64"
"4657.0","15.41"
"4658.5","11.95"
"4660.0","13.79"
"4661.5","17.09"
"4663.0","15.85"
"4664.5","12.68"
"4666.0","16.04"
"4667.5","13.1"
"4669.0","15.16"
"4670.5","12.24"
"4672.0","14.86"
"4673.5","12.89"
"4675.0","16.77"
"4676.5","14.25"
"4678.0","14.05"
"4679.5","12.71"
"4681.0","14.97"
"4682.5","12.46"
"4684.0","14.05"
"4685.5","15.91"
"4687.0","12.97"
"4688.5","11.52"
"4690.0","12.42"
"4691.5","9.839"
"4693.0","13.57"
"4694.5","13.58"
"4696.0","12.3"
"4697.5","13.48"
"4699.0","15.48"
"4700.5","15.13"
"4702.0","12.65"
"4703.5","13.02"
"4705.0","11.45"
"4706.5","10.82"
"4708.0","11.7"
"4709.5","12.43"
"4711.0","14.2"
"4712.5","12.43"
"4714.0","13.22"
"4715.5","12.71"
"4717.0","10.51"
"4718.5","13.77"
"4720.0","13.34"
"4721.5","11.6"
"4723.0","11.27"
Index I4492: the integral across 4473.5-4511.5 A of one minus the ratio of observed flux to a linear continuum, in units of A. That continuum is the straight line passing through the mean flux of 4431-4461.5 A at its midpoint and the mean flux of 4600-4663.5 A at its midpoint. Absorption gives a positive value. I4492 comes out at 3.5 A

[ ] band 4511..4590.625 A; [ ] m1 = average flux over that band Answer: 13.5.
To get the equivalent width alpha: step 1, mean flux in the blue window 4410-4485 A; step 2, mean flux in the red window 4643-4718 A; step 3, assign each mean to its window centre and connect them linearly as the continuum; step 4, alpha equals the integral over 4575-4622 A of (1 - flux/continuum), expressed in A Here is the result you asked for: -2.1 A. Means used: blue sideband 12.7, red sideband 13.5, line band 13.8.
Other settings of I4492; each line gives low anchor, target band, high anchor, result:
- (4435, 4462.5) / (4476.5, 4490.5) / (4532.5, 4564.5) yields 1.2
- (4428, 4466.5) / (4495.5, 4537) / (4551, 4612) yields 0.7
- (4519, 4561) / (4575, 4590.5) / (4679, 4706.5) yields -1.3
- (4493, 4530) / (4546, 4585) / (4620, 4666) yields 0.4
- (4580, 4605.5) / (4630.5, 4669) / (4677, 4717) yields -2.2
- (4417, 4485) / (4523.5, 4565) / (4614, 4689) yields 0.9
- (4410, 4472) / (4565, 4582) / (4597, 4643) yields -0.6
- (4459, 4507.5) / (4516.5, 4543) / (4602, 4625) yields -1.4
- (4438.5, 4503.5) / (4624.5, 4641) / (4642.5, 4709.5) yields -0.5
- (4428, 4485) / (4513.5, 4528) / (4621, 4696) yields -0.7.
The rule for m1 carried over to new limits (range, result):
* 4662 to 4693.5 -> 13.8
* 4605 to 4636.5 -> 14.2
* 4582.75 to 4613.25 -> 13.9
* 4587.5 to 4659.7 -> 13.9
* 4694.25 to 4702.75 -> 13.8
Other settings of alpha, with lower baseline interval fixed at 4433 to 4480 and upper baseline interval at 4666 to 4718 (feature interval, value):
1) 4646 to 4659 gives -0.08 A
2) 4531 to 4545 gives 0.35 A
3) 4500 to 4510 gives 0.03 A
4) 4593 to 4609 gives -0.31 A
